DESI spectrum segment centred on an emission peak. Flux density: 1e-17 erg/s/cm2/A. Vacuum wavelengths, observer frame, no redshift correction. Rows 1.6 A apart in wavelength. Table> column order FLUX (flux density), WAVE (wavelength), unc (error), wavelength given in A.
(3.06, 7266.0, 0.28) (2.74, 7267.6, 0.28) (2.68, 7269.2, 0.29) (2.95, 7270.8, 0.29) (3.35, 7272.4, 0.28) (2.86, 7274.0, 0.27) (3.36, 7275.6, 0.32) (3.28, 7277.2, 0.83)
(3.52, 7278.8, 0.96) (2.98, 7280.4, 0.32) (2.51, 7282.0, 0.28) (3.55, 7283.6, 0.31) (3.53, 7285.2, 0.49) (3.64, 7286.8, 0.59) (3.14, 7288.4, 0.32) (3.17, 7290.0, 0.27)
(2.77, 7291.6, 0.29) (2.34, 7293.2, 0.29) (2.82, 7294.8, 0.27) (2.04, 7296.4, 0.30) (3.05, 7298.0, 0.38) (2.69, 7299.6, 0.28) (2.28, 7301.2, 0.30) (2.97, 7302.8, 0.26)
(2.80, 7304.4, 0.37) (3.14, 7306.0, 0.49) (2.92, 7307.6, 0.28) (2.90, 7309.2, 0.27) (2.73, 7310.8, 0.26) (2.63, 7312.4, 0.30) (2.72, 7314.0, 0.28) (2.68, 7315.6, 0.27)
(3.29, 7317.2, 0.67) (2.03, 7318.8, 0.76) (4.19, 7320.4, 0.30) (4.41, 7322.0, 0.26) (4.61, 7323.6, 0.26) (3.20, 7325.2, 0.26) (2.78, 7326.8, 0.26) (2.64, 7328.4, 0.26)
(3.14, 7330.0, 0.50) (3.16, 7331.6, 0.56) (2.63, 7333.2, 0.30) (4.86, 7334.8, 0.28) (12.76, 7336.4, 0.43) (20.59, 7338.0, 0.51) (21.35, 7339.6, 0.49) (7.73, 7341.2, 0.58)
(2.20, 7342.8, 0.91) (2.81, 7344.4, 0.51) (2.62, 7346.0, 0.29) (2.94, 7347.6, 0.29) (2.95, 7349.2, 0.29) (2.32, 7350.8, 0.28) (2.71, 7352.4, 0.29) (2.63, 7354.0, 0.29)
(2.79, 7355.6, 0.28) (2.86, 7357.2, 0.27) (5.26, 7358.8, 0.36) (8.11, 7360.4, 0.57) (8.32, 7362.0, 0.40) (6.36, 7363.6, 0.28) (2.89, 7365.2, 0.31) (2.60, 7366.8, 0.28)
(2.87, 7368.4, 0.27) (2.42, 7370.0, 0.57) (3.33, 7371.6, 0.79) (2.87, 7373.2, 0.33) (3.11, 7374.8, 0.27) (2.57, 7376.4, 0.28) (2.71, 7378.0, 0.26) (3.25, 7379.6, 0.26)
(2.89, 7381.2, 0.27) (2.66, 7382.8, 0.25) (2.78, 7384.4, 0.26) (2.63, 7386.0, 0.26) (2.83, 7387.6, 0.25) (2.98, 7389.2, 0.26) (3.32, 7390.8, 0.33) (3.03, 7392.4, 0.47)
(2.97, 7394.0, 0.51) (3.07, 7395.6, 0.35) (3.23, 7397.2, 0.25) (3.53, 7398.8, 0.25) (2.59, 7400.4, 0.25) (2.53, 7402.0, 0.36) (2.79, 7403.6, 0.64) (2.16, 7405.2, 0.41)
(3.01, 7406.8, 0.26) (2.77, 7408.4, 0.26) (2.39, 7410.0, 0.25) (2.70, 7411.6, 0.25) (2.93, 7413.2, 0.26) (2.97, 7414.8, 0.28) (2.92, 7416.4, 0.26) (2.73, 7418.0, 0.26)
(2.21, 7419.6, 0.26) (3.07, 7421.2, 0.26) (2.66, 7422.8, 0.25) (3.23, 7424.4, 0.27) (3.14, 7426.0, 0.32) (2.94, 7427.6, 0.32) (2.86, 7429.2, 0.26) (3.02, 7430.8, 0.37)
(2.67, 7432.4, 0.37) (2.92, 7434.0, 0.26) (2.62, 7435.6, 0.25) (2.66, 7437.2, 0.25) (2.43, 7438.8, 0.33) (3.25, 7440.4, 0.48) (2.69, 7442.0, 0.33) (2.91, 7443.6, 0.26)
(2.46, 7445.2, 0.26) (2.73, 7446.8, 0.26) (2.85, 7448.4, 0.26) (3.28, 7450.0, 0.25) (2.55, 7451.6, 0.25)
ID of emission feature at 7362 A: [N II] 6583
